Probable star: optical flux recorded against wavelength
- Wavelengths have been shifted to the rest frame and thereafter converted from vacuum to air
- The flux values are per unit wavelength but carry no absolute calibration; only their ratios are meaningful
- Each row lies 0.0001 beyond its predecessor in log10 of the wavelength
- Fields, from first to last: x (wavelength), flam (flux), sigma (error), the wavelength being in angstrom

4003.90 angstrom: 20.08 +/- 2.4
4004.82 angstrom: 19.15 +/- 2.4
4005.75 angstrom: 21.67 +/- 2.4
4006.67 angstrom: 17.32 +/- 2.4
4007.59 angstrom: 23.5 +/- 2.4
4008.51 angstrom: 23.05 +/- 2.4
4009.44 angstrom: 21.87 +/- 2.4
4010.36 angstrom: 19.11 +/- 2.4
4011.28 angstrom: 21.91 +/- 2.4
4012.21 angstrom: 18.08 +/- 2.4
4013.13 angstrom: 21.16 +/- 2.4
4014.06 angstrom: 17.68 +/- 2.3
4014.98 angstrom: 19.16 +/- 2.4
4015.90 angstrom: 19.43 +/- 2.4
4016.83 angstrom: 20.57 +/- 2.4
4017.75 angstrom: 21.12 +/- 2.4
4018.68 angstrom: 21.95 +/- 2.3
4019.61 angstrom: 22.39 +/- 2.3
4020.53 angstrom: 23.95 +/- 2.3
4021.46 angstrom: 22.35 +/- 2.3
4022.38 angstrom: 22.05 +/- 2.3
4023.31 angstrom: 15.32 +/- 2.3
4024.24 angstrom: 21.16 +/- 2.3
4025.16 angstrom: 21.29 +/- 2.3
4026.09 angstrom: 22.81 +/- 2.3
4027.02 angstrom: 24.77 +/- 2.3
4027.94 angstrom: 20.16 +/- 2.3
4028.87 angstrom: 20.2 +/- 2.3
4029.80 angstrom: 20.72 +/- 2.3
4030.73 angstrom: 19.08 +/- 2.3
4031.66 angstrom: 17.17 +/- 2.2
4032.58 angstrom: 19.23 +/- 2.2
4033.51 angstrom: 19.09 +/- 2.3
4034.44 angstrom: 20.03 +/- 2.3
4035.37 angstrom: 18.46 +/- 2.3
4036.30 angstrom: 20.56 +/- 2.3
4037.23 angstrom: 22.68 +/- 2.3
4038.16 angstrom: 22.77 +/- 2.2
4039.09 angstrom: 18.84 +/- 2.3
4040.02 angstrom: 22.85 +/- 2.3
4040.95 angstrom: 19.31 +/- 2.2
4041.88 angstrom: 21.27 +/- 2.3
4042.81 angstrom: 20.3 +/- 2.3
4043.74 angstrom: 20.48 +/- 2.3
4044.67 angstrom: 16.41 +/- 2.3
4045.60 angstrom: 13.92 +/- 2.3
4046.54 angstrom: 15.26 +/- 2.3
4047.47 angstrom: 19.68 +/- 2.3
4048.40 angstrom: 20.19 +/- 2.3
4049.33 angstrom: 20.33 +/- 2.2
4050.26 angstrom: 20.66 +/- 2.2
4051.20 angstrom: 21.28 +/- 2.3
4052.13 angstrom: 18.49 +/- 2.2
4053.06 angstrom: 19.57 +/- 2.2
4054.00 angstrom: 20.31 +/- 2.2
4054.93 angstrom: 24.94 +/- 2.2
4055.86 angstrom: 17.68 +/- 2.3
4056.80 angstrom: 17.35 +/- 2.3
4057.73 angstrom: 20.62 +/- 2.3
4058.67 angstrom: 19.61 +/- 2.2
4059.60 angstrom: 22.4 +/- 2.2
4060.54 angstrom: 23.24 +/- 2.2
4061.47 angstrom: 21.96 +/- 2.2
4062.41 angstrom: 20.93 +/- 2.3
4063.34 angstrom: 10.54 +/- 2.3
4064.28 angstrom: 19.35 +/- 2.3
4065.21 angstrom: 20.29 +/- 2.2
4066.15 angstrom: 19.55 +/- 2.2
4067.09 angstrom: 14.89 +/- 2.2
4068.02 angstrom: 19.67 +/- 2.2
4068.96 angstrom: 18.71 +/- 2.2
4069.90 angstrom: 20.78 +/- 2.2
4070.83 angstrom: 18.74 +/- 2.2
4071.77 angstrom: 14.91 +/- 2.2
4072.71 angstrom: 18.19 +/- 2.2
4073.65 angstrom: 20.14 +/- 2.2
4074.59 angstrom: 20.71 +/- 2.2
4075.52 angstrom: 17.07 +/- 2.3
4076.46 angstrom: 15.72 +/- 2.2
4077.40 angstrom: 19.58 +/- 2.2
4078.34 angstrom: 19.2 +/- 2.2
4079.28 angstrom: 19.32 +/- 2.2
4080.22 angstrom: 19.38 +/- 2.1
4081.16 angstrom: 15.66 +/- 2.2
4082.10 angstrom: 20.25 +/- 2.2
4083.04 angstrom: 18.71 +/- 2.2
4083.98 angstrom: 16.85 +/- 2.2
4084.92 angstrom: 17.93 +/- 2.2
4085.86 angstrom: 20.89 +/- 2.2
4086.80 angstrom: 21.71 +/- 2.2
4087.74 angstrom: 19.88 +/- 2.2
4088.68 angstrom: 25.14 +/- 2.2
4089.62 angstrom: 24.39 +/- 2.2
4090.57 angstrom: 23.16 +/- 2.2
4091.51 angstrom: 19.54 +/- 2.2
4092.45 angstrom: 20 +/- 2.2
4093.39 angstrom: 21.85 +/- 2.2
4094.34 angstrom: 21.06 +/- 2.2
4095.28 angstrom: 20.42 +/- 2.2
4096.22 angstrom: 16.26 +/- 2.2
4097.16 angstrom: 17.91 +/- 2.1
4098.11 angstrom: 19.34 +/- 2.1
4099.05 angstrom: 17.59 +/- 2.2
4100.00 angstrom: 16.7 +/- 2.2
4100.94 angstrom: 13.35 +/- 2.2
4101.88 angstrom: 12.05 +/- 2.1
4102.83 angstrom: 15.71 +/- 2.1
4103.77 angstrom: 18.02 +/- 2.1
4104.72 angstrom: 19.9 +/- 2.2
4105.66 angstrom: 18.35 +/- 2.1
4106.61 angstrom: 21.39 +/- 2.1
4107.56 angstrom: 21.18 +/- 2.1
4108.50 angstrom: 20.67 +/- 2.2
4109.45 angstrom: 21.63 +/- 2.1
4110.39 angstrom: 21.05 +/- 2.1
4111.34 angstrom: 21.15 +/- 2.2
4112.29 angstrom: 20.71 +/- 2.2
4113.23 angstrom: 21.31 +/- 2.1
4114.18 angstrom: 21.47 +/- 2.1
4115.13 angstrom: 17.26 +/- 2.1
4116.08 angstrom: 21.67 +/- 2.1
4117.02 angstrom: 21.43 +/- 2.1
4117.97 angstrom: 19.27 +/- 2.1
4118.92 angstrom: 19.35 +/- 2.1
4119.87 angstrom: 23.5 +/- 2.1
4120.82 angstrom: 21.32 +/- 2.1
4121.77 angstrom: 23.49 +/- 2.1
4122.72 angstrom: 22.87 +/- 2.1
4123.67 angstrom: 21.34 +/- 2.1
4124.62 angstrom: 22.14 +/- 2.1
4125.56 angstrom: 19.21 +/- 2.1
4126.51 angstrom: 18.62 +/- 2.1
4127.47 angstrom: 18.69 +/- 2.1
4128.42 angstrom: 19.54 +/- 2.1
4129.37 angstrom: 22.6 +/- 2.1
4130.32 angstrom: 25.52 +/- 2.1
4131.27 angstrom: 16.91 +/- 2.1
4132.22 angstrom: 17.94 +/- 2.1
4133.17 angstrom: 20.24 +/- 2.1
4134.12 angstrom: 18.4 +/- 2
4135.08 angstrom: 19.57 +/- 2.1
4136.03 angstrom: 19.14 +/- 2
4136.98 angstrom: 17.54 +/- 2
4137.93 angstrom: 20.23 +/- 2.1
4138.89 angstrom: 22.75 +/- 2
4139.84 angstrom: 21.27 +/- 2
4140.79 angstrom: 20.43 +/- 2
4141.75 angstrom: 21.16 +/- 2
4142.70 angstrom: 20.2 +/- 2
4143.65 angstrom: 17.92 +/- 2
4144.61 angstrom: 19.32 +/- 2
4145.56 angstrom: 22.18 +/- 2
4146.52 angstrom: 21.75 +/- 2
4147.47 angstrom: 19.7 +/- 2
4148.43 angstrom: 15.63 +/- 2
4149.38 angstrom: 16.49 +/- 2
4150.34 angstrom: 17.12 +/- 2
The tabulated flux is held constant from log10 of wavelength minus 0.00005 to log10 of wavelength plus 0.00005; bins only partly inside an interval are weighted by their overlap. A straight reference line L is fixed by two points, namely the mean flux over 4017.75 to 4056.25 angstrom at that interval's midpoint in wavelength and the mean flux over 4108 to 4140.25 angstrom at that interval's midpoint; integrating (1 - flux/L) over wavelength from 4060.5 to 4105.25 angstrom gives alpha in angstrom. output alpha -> 3.44 angstrom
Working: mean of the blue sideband 20.3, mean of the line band 18.9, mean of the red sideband 20.6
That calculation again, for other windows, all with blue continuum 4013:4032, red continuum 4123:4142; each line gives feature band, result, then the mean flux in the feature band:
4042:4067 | 1.4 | 19.4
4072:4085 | 1.3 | 18.4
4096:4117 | 1.4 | 18.9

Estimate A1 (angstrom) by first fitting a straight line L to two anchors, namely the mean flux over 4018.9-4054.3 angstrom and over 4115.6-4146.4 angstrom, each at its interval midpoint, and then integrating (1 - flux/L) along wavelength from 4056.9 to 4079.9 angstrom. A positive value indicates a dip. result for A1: 1.5 angstrom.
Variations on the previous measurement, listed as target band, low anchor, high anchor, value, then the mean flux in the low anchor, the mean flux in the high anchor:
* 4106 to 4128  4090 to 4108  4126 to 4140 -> -1.81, 18.6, 19.9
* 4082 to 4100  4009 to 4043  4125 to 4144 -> 0.11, 20.6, 19.9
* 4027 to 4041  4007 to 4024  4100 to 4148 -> 0.27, 20.8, 20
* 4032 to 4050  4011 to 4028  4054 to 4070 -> 0.60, 20.9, 19.6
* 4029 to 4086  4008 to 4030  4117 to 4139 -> 4.13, 20.9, 20.4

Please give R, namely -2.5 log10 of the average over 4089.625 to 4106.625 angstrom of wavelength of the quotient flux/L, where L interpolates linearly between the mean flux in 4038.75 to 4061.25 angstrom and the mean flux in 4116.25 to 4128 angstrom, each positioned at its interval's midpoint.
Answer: 0.11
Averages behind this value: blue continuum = 19.8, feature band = 18.6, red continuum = 20.9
